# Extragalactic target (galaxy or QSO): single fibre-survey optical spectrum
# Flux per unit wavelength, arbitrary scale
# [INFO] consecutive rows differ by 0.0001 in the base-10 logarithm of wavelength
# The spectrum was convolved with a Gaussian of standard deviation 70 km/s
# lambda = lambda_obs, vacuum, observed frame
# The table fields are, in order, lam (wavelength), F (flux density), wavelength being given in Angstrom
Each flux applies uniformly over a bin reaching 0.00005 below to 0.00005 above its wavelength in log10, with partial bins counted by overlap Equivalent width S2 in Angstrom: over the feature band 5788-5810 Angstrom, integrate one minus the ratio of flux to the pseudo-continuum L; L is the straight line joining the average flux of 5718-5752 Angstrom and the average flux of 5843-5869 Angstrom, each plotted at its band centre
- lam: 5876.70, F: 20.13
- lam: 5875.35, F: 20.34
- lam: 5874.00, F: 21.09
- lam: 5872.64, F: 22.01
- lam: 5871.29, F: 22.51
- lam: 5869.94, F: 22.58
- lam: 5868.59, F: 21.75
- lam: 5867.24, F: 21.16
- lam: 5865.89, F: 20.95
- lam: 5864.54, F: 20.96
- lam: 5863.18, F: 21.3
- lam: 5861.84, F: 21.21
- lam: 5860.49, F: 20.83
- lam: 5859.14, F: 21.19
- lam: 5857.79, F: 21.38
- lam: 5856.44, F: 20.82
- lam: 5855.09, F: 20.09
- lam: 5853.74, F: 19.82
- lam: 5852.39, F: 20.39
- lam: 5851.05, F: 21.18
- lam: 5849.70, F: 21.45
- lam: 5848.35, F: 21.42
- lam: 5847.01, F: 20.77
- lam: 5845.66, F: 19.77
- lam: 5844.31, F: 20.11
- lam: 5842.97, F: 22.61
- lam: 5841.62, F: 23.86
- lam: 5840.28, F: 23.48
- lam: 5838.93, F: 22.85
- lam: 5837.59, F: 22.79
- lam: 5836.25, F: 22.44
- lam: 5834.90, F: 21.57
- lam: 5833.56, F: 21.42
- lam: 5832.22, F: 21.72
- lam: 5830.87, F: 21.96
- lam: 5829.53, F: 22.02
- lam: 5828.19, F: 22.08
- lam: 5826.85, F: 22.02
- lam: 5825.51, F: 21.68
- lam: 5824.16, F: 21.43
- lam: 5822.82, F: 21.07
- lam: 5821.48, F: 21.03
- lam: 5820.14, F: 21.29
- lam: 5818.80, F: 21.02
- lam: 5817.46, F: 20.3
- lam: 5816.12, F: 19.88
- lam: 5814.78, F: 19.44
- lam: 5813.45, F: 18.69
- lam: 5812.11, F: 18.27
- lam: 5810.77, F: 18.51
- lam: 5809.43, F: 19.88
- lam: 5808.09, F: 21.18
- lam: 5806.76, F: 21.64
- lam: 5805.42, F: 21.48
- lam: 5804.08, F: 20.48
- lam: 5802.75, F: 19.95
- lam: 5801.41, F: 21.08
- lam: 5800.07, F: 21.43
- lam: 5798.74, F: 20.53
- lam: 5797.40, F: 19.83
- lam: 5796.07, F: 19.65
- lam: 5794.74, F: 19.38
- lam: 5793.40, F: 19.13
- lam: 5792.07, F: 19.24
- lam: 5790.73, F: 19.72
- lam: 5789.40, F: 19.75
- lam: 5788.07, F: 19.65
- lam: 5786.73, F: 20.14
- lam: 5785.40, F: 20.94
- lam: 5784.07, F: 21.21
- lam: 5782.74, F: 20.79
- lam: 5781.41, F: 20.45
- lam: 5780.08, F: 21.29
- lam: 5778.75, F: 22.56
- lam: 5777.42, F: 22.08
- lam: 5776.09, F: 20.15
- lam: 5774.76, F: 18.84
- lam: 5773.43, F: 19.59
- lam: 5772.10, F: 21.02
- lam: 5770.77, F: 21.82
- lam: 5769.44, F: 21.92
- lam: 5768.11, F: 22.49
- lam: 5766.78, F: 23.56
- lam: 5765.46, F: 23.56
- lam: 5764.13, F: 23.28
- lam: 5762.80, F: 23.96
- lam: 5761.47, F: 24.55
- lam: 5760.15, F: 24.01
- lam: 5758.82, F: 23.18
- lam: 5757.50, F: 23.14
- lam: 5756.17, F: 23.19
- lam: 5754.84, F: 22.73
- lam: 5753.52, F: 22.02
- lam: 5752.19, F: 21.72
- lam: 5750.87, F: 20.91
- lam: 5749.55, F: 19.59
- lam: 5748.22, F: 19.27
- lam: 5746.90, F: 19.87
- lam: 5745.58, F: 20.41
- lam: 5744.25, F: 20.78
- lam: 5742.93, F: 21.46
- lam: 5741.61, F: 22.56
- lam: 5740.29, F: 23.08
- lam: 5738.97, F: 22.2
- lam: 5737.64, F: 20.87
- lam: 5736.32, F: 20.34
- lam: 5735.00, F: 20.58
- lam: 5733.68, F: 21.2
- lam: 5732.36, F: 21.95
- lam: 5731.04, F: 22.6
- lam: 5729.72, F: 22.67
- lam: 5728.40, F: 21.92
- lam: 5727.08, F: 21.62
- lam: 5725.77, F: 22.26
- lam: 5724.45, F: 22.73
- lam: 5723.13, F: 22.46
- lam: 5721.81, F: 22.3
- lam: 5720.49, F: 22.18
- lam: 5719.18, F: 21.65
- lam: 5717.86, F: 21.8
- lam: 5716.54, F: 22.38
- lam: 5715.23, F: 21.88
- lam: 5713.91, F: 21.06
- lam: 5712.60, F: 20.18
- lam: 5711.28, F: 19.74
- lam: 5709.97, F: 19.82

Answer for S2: 1.0 Angstrom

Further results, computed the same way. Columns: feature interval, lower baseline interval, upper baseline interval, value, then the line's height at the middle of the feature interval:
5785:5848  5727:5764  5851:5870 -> 1.45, 21.3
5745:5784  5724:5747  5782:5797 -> -1.96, 20.7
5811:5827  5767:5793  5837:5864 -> 0.52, 21.1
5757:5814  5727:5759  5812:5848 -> 1.21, 21.5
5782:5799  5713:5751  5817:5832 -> 1.19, 21.5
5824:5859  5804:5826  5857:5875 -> -1.08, 20.9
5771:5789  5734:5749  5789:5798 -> -0.69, 19.9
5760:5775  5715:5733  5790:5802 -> -1.12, 20.9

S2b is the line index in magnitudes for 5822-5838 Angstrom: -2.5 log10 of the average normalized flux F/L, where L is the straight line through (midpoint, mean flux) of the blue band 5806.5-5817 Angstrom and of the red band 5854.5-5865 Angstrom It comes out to -0.09 mag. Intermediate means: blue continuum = 19.6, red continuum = 21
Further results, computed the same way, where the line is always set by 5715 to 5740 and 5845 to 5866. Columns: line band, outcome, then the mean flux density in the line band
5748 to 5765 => -0.043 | 22.5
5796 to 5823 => 0.047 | 20.3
